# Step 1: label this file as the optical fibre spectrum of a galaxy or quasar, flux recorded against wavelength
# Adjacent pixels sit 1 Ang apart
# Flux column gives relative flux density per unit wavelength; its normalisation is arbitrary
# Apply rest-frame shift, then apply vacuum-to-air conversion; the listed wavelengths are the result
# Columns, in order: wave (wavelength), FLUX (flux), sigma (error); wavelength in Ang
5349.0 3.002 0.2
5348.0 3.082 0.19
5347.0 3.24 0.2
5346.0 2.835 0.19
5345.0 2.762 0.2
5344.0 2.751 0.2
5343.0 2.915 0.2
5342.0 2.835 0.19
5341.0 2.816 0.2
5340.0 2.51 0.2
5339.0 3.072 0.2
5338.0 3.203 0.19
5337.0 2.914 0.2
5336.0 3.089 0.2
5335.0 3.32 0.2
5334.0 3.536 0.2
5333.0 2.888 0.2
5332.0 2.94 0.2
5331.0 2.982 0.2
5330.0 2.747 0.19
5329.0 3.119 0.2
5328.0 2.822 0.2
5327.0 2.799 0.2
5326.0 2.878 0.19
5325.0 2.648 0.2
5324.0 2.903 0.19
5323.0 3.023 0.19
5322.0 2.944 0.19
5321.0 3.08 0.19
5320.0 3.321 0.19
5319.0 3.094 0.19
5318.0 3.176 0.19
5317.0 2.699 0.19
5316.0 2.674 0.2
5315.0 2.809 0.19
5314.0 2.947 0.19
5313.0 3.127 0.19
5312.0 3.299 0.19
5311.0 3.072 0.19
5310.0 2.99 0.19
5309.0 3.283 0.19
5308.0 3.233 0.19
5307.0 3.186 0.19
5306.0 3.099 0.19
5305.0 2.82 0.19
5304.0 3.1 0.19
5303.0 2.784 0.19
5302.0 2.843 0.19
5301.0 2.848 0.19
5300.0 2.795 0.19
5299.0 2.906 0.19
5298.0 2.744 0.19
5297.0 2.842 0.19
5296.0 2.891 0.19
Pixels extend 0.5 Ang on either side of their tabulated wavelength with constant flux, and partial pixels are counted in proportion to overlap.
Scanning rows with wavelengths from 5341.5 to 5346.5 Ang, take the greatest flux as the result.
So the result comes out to 2.915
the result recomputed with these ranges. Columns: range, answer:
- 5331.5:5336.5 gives 3.536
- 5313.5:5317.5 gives 2.947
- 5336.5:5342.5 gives 3.203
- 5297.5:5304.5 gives 3.1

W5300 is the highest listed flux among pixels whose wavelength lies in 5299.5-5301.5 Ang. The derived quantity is 2.848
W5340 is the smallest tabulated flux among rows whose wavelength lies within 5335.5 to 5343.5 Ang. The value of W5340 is 2.51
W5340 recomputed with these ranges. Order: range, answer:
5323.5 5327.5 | 2.648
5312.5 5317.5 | 2.674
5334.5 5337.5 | 2.914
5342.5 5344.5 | 2.751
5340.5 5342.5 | 2.816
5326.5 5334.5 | 2.747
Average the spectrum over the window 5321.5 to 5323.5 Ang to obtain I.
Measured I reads 2.98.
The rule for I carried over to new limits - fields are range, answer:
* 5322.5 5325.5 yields 2.86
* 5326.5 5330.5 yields 2.87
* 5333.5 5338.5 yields 3.21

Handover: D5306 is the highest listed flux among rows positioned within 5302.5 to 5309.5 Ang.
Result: 3.283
